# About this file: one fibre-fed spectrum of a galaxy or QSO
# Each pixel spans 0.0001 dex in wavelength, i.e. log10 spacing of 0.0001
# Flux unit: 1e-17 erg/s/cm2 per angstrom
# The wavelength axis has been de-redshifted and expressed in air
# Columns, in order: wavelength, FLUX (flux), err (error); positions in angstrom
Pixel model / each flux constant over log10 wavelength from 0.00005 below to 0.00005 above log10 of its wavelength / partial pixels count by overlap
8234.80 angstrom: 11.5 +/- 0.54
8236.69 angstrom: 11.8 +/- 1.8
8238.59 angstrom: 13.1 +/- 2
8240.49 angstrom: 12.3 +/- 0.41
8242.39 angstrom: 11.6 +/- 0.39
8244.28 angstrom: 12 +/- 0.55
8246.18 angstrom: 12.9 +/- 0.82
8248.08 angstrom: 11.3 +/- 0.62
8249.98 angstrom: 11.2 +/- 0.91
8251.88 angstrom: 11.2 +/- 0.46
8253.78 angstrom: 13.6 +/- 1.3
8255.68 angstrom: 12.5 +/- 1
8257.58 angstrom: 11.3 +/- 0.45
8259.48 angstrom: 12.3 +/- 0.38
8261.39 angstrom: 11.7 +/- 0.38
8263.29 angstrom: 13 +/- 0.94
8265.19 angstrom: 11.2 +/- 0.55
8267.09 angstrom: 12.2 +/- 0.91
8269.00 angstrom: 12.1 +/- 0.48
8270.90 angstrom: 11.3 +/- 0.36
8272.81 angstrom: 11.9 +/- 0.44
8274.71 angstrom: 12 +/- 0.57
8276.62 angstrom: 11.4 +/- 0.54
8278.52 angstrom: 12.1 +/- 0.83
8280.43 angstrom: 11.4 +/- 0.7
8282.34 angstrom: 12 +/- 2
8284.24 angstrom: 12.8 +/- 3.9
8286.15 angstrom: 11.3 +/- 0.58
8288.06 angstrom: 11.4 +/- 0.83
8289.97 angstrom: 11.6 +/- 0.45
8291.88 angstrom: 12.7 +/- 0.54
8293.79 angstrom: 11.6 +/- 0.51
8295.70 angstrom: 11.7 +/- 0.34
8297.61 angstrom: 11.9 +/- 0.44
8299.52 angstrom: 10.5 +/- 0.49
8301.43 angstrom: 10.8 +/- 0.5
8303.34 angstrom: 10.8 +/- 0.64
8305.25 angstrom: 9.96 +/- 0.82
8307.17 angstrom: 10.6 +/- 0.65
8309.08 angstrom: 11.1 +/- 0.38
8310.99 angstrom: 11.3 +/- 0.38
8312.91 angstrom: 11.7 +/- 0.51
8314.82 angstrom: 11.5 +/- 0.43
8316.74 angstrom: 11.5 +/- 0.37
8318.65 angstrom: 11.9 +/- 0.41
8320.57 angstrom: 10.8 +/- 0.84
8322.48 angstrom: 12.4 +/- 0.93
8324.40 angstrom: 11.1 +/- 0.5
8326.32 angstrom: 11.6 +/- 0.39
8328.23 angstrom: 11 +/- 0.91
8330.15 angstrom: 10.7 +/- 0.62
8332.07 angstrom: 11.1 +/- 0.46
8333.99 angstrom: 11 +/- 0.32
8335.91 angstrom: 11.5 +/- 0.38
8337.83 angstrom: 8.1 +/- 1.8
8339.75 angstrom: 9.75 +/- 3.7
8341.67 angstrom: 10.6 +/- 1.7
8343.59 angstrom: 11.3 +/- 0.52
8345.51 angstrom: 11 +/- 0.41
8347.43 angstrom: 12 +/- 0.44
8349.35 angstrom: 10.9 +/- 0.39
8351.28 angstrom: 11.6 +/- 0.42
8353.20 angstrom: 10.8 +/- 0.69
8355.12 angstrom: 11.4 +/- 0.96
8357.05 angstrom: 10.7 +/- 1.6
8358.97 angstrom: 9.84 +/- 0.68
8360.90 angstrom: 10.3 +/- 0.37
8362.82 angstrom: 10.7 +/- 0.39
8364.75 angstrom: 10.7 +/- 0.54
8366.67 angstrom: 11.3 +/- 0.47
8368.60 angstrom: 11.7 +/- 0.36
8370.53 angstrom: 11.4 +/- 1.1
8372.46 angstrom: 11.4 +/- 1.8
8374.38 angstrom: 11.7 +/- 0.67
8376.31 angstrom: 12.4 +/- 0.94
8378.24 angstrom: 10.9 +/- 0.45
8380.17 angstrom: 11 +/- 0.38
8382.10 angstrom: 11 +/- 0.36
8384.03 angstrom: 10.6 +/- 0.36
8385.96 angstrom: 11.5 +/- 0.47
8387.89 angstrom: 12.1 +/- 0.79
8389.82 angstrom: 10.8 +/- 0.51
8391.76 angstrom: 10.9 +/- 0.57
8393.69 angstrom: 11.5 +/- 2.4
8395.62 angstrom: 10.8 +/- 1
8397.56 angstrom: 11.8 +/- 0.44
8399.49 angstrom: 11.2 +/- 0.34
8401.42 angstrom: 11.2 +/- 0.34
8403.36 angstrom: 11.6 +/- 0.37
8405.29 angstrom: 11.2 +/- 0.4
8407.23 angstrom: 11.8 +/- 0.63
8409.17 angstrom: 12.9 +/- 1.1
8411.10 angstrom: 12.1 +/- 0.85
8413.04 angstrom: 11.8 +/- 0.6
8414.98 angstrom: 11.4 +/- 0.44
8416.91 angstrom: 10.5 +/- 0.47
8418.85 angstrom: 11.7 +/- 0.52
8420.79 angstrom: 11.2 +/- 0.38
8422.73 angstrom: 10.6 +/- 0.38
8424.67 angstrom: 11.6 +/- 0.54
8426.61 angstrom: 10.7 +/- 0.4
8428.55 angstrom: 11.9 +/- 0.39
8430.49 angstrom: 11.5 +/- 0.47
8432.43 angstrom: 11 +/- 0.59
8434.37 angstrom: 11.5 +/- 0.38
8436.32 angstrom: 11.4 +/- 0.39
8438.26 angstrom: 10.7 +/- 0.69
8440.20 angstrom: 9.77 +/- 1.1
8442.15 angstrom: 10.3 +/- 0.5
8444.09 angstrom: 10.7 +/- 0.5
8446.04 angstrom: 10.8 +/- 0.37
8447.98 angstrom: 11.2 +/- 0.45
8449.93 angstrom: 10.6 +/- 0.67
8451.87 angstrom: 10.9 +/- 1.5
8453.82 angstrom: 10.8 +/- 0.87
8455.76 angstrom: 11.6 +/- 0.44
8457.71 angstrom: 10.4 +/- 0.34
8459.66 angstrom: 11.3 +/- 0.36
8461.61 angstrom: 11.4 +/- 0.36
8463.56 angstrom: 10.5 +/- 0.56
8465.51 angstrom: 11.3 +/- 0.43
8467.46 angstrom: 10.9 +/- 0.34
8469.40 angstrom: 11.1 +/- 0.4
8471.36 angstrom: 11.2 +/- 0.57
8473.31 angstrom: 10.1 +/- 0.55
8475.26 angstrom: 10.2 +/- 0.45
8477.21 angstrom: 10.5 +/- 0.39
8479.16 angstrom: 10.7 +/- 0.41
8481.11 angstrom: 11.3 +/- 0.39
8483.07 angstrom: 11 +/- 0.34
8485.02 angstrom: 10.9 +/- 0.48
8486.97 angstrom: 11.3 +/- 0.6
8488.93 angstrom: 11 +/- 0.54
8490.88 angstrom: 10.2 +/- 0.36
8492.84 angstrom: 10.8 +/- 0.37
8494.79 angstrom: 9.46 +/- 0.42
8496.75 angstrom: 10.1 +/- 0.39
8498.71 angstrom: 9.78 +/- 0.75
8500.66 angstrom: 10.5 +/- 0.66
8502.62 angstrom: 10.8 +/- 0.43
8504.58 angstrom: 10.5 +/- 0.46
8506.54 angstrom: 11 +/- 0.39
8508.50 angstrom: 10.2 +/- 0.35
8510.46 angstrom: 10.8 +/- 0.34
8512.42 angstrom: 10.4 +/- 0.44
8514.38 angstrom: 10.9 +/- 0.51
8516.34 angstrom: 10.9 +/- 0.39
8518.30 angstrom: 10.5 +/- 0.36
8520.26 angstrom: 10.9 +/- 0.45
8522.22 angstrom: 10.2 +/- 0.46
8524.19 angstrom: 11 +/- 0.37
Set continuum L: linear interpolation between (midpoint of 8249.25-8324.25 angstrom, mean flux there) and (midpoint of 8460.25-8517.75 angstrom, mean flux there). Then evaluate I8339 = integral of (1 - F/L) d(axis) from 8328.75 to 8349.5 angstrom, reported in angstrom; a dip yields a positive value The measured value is 1.2 angstrom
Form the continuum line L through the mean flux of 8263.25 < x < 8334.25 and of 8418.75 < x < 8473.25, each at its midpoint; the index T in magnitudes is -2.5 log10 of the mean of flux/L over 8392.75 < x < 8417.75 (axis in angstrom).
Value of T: -0.04 mag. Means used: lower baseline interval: 11.5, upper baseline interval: 11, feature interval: 11.5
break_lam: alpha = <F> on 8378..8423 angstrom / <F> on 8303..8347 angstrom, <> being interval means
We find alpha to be 1.0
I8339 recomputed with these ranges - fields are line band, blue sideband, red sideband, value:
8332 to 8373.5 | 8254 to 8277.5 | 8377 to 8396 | 1.83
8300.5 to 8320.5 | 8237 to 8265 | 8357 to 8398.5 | 0.95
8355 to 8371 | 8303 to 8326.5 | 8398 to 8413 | 0.91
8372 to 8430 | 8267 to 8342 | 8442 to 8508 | -2.14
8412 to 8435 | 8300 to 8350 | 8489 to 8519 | -1.23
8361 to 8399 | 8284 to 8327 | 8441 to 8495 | -0.42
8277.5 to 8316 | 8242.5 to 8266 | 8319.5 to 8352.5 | 0.11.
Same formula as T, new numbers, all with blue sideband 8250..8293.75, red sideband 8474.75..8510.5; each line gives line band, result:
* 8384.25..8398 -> -0.01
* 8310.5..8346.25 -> 0.05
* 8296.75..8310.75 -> 0.09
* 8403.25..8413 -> -0.08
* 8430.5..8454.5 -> 0.01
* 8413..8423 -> -0.01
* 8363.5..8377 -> -0.01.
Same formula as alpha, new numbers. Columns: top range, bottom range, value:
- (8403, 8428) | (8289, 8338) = 1.02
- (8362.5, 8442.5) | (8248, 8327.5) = 0.97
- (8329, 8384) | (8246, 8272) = 0.92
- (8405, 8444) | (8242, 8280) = 0.94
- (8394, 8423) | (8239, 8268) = 0.95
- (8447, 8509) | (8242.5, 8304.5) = 0.91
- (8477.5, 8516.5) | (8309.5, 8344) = 0.96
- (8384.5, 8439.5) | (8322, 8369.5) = 1.04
